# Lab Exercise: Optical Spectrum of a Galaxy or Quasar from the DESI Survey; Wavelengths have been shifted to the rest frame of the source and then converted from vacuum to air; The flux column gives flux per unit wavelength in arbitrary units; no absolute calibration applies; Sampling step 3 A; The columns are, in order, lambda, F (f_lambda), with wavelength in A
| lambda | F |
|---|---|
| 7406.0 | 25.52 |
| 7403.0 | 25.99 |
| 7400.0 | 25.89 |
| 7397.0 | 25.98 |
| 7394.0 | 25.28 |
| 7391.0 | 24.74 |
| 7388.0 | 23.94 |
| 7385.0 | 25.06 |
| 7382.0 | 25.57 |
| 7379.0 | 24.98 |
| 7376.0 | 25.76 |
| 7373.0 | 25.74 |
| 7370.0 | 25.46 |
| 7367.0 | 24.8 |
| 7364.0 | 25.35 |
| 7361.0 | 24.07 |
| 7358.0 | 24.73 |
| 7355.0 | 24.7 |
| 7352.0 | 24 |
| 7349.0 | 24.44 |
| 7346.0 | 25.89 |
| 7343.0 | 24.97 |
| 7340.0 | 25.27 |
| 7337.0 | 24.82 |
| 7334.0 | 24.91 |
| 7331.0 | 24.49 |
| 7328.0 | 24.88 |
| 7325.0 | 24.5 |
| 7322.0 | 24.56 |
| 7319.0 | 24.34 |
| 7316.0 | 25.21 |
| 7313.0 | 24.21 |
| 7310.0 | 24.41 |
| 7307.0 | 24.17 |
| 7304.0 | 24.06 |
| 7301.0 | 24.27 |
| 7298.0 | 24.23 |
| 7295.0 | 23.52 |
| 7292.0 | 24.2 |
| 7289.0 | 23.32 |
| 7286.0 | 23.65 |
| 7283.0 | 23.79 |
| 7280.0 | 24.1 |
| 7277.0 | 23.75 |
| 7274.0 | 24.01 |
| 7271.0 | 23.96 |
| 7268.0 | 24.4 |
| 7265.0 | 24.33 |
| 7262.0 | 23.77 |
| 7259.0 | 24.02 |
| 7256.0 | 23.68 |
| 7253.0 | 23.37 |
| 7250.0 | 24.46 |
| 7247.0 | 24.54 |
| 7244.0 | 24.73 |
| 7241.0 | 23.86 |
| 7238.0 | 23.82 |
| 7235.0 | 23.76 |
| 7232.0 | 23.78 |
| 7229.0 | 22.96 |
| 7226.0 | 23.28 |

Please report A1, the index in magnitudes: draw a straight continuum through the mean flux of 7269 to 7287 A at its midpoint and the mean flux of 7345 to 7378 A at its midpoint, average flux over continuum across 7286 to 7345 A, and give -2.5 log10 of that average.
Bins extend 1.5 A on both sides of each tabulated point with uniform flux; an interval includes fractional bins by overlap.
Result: 0.00 mag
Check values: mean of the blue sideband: 23.9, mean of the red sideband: 25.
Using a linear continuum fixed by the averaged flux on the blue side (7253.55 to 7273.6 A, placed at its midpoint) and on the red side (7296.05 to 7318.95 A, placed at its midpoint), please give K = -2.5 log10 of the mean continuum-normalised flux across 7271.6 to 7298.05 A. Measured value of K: 0.02 mag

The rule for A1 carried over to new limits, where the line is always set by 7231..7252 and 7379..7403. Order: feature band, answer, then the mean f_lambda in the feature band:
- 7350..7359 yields 0.02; 24.5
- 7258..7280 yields 0.01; 24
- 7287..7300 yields 0.03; 23.8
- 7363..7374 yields -0.01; 25.3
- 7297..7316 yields 0.01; 24.3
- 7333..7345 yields -0.01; 25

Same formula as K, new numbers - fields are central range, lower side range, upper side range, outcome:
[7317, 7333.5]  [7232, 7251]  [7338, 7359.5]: 0.00 mag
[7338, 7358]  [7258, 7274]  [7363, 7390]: 0.00 mag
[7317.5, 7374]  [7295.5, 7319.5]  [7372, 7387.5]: 0.00 mag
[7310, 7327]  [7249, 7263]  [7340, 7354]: 0.00 mag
